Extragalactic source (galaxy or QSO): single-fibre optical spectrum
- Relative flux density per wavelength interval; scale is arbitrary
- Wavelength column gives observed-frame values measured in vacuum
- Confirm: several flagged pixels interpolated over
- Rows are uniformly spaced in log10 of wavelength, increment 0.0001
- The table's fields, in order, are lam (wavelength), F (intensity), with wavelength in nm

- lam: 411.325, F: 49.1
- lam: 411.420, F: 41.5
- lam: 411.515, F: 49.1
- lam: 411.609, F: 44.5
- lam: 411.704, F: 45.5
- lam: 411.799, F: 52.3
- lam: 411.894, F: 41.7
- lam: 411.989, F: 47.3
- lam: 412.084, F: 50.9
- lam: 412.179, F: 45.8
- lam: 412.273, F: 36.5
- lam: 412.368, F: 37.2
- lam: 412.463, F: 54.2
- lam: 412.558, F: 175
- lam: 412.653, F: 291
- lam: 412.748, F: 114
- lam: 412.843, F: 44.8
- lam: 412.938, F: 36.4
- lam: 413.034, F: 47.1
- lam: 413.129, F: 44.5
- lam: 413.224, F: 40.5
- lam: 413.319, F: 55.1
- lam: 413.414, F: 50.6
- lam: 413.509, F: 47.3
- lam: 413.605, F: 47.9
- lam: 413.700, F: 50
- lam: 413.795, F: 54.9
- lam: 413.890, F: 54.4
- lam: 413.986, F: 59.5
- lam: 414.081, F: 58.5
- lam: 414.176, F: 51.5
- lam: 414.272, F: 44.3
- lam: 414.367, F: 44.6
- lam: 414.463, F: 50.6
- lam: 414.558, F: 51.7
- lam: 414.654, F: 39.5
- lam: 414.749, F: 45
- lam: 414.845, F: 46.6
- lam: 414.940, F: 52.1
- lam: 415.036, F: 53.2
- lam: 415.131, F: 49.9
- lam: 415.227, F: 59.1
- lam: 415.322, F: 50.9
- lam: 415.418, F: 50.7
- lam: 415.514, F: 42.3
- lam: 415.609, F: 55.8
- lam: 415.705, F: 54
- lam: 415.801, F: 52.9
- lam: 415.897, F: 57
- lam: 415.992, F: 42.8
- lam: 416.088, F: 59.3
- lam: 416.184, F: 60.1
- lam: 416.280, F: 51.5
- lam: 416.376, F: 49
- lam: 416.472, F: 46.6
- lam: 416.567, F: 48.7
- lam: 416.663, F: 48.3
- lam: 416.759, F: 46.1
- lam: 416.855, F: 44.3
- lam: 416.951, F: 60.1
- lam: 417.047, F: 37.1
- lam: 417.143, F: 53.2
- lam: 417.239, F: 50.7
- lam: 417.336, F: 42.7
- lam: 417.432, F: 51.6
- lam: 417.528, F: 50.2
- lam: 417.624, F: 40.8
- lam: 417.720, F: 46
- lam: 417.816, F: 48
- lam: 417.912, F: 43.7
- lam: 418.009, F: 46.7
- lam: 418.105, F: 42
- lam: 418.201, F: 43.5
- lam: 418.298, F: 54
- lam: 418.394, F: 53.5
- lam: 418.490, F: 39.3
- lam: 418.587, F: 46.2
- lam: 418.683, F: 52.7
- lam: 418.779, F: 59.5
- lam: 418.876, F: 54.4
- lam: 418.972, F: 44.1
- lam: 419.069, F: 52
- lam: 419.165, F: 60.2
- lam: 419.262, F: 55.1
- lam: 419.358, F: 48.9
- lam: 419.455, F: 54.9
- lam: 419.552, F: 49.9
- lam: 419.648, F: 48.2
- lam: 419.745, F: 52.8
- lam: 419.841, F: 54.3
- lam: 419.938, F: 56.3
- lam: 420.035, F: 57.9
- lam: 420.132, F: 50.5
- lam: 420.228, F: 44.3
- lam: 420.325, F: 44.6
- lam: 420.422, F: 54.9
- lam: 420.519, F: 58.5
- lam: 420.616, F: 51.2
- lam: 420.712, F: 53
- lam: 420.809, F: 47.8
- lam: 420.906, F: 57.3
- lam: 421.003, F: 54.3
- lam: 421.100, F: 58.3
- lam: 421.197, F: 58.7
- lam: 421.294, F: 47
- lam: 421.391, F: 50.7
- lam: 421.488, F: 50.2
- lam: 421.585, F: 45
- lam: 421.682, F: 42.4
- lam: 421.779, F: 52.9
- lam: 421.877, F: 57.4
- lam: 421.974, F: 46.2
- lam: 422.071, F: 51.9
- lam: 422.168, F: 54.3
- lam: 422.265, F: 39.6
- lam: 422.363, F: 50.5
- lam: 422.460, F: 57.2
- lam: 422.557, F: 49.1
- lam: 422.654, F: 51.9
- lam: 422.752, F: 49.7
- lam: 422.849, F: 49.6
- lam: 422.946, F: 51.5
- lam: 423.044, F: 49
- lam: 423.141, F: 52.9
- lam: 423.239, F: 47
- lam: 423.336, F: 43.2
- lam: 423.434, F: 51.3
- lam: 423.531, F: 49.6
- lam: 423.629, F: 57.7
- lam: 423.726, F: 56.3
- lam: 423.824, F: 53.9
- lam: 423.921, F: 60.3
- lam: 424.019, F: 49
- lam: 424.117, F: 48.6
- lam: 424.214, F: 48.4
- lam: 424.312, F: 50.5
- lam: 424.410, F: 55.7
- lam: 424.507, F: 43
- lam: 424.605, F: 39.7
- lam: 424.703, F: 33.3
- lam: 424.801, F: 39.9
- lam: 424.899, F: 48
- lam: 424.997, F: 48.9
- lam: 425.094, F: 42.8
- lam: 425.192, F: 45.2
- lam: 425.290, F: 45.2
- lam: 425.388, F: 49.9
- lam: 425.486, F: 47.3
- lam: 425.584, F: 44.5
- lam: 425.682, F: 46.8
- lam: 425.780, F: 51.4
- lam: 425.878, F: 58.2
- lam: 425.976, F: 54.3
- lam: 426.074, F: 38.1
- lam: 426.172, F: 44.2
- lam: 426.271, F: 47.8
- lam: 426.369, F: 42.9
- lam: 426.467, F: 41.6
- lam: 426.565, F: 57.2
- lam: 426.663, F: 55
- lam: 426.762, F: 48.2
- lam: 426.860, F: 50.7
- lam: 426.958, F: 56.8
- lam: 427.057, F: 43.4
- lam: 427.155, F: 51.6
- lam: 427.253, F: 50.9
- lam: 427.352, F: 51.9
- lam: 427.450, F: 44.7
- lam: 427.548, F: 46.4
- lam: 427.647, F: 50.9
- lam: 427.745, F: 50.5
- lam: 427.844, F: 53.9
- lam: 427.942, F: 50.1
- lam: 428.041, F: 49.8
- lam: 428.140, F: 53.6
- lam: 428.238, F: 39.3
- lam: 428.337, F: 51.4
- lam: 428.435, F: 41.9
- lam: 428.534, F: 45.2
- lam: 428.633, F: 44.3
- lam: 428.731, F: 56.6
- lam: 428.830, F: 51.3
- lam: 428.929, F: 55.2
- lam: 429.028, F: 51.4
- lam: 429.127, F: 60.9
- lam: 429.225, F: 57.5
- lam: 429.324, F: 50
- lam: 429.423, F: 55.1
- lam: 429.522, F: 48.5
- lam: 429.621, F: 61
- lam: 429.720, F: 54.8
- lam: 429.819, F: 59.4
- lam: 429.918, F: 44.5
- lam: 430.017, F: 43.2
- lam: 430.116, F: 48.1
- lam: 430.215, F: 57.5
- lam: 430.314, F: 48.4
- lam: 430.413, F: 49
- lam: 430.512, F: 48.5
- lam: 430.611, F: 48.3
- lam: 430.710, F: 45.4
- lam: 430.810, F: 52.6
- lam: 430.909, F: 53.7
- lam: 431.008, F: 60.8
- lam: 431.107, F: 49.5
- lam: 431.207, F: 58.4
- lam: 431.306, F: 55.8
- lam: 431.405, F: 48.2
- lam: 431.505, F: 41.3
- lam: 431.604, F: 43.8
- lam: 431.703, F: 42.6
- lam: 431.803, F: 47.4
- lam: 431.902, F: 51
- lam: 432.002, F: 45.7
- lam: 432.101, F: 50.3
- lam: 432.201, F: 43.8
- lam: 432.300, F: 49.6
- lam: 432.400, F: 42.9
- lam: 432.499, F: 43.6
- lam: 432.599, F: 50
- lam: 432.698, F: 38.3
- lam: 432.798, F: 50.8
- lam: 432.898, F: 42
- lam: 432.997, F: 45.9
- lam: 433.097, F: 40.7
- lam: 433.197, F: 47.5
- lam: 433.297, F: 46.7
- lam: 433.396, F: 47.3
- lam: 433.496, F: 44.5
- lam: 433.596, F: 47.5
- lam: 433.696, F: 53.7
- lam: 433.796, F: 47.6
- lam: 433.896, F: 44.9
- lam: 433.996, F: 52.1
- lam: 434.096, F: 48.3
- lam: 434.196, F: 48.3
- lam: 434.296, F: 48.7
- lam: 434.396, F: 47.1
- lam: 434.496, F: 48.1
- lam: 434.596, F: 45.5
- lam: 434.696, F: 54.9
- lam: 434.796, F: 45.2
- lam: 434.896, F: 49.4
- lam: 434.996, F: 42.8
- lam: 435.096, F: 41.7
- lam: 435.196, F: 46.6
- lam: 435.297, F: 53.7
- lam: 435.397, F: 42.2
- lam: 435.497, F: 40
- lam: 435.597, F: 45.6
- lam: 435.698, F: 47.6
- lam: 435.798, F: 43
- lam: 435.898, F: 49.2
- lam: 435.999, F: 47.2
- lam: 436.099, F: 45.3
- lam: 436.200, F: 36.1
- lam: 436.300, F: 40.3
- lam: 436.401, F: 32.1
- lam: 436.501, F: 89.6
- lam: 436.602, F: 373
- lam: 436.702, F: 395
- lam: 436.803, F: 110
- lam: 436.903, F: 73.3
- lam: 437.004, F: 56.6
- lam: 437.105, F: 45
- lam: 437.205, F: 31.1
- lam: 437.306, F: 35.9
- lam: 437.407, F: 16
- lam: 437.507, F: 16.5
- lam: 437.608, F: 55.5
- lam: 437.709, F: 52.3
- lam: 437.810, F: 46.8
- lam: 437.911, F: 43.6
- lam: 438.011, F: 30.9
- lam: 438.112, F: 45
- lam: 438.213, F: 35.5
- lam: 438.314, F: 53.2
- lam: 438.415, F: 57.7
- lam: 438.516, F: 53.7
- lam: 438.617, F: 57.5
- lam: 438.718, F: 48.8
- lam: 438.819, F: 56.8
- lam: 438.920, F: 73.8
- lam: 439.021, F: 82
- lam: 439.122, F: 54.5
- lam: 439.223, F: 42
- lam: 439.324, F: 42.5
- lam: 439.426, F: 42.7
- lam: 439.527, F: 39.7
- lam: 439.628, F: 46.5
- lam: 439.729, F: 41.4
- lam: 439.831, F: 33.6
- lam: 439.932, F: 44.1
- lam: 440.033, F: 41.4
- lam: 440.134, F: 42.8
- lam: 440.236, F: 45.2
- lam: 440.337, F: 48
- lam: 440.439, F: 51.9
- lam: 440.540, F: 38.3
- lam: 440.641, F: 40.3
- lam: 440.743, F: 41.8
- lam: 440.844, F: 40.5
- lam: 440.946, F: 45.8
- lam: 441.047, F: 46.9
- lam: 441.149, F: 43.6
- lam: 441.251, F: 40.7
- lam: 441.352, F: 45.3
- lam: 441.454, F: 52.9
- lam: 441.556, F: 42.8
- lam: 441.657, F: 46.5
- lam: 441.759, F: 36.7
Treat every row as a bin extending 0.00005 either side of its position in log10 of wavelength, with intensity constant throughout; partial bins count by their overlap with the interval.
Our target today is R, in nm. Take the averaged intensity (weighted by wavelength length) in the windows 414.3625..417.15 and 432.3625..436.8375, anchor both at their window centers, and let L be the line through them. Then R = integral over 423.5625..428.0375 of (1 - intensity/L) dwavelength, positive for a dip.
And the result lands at 0.65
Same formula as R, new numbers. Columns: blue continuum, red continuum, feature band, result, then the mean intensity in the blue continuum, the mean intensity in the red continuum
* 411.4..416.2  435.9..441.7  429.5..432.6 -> 0.477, 57.5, 59.1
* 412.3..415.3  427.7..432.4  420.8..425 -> 0.431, 62.6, 50.3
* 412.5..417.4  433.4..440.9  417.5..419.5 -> 0.294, 58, 56.6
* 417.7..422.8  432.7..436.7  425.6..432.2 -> 0.694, 50.8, 59.4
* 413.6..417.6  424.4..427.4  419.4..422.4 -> -0.158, 50.4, 47.5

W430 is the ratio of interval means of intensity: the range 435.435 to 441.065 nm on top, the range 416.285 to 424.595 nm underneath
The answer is 1.2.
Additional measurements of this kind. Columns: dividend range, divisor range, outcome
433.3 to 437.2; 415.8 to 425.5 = 1.34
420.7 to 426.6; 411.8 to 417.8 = 0.88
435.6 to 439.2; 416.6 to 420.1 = 1.39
